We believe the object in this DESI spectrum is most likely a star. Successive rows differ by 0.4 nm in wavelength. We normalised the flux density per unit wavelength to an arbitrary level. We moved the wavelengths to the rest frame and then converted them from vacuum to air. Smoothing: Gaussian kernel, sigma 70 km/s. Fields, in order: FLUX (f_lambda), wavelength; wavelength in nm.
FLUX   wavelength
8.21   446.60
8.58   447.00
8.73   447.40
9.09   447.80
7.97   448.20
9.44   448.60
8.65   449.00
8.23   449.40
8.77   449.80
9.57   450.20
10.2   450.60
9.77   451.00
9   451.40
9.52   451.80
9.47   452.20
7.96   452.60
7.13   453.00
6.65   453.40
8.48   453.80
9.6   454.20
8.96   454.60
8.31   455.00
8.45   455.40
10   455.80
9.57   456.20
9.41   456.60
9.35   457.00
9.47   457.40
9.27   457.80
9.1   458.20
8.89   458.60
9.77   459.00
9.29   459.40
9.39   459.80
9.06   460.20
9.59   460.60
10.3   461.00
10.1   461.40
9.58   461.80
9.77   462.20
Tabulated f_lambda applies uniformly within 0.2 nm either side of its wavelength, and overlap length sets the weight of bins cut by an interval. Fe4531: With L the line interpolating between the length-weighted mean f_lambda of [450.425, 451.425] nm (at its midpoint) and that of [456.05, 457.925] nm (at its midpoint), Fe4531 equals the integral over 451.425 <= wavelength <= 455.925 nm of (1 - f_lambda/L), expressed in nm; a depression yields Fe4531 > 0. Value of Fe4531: 0.48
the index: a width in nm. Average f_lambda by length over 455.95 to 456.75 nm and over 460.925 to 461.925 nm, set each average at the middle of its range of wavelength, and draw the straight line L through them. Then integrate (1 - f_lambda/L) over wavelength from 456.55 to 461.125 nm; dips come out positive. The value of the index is 0.17 nm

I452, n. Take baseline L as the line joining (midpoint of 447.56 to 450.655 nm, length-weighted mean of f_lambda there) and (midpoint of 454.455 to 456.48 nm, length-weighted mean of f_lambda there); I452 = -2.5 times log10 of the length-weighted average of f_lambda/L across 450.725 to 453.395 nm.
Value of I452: 0.04 mag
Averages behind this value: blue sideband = 8.93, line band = 8.69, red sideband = 9.07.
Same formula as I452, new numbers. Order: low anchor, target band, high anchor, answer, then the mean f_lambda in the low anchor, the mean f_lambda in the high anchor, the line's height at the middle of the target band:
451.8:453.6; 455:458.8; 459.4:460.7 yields -0.06 mag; 7.99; 9.32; 8.75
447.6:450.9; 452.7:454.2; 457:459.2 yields 0.18 mag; 9.01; 9.3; 9.15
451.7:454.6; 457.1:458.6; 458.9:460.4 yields -0.02 mag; 8.4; 9.35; 9.09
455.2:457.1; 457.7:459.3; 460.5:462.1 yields 0.04 mag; 9.36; 9.9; 9.61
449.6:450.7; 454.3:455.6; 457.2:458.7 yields 0.08 mag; 9.45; 9.2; 9.3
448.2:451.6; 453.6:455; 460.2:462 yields 0.06 mag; 9.13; 9.8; 9.39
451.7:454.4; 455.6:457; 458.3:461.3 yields -0.08 mag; 8.36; 9.48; 8.9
